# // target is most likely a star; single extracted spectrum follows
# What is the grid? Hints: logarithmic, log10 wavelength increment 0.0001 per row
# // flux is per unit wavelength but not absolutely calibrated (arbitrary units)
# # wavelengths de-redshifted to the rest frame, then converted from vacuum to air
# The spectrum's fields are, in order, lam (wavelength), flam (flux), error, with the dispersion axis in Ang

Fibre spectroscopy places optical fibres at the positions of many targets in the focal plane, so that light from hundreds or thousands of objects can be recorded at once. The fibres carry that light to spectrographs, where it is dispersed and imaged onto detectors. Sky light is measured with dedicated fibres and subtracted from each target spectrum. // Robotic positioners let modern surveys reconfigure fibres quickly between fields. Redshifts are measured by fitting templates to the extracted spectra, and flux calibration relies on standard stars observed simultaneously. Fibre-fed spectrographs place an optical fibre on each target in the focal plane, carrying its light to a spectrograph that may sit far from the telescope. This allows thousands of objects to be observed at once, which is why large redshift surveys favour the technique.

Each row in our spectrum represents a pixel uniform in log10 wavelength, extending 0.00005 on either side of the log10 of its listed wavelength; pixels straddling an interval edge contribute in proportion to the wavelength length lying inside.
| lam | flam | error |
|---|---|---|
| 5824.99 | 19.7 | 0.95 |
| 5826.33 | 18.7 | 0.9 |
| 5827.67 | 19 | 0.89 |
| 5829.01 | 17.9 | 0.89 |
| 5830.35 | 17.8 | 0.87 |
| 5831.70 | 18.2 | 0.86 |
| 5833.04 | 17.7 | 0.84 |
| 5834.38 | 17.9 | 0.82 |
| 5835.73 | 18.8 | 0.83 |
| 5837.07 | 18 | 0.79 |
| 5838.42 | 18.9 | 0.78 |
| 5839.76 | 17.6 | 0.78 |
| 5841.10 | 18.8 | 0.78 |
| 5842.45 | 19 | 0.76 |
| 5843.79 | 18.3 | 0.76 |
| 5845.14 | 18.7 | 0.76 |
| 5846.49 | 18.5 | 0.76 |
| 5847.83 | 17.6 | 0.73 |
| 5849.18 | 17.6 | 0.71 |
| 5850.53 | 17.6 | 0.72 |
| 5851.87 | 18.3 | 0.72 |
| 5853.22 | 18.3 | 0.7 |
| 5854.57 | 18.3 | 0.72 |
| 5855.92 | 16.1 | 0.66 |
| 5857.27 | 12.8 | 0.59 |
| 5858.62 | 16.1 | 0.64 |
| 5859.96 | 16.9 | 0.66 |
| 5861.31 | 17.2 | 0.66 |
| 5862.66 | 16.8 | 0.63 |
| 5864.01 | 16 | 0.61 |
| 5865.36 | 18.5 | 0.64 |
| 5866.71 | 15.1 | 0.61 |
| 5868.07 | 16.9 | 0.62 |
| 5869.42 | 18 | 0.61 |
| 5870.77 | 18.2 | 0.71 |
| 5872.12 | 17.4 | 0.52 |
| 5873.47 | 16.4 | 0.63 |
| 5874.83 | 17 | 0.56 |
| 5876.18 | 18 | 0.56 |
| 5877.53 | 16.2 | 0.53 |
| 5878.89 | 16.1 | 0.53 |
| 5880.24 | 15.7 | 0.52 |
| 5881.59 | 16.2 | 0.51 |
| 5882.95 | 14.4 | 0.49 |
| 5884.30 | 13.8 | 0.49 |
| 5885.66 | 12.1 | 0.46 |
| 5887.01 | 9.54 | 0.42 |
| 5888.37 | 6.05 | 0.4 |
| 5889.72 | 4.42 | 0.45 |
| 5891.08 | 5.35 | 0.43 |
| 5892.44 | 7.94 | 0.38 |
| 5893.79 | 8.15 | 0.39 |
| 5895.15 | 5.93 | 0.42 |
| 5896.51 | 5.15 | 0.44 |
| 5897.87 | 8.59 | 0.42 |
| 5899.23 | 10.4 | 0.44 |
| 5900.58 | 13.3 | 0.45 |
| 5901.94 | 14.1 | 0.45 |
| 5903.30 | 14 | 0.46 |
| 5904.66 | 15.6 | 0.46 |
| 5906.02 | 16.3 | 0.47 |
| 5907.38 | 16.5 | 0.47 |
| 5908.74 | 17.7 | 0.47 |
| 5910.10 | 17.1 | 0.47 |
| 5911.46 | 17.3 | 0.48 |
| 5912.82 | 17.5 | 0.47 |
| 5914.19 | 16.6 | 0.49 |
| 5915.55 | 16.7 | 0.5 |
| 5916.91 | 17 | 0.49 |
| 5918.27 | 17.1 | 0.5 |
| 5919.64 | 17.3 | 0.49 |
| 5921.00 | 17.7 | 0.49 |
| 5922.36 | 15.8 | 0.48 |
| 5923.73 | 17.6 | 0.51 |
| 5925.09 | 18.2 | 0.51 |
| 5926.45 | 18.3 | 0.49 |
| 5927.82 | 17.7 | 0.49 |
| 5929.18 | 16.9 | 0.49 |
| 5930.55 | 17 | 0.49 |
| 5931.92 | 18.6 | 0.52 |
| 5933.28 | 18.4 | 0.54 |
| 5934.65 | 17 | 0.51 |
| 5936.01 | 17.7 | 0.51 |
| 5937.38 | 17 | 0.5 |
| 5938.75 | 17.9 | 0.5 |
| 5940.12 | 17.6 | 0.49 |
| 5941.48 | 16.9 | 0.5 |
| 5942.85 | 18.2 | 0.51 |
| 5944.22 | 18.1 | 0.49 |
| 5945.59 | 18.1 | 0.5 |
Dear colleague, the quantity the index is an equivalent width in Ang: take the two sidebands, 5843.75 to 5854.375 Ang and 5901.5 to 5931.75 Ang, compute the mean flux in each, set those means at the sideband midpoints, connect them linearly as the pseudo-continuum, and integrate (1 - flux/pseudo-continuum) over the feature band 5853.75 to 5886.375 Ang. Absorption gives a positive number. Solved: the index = 2.7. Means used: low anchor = 18.1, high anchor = 16.9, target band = 16.3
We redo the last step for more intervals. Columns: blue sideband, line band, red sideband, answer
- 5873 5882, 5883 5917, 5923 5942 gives 9.5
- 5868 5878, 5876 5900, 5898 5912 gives 8.4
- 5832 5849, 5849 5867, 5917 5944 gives 1.3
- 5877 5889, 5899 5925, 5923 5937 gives -0.3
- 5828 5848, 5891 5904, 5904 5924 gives 5.8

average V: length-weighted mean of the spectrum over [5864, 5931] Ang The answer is 14.6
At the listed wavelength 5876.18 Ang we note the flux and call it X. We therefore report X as 18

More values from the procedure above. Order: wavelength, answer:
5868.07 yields 16.9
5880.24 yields 15.7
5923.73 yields 17.6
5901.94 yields 14.1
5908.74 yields 17.7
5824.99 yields 19.7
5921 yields 17.7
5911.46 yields 17.3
